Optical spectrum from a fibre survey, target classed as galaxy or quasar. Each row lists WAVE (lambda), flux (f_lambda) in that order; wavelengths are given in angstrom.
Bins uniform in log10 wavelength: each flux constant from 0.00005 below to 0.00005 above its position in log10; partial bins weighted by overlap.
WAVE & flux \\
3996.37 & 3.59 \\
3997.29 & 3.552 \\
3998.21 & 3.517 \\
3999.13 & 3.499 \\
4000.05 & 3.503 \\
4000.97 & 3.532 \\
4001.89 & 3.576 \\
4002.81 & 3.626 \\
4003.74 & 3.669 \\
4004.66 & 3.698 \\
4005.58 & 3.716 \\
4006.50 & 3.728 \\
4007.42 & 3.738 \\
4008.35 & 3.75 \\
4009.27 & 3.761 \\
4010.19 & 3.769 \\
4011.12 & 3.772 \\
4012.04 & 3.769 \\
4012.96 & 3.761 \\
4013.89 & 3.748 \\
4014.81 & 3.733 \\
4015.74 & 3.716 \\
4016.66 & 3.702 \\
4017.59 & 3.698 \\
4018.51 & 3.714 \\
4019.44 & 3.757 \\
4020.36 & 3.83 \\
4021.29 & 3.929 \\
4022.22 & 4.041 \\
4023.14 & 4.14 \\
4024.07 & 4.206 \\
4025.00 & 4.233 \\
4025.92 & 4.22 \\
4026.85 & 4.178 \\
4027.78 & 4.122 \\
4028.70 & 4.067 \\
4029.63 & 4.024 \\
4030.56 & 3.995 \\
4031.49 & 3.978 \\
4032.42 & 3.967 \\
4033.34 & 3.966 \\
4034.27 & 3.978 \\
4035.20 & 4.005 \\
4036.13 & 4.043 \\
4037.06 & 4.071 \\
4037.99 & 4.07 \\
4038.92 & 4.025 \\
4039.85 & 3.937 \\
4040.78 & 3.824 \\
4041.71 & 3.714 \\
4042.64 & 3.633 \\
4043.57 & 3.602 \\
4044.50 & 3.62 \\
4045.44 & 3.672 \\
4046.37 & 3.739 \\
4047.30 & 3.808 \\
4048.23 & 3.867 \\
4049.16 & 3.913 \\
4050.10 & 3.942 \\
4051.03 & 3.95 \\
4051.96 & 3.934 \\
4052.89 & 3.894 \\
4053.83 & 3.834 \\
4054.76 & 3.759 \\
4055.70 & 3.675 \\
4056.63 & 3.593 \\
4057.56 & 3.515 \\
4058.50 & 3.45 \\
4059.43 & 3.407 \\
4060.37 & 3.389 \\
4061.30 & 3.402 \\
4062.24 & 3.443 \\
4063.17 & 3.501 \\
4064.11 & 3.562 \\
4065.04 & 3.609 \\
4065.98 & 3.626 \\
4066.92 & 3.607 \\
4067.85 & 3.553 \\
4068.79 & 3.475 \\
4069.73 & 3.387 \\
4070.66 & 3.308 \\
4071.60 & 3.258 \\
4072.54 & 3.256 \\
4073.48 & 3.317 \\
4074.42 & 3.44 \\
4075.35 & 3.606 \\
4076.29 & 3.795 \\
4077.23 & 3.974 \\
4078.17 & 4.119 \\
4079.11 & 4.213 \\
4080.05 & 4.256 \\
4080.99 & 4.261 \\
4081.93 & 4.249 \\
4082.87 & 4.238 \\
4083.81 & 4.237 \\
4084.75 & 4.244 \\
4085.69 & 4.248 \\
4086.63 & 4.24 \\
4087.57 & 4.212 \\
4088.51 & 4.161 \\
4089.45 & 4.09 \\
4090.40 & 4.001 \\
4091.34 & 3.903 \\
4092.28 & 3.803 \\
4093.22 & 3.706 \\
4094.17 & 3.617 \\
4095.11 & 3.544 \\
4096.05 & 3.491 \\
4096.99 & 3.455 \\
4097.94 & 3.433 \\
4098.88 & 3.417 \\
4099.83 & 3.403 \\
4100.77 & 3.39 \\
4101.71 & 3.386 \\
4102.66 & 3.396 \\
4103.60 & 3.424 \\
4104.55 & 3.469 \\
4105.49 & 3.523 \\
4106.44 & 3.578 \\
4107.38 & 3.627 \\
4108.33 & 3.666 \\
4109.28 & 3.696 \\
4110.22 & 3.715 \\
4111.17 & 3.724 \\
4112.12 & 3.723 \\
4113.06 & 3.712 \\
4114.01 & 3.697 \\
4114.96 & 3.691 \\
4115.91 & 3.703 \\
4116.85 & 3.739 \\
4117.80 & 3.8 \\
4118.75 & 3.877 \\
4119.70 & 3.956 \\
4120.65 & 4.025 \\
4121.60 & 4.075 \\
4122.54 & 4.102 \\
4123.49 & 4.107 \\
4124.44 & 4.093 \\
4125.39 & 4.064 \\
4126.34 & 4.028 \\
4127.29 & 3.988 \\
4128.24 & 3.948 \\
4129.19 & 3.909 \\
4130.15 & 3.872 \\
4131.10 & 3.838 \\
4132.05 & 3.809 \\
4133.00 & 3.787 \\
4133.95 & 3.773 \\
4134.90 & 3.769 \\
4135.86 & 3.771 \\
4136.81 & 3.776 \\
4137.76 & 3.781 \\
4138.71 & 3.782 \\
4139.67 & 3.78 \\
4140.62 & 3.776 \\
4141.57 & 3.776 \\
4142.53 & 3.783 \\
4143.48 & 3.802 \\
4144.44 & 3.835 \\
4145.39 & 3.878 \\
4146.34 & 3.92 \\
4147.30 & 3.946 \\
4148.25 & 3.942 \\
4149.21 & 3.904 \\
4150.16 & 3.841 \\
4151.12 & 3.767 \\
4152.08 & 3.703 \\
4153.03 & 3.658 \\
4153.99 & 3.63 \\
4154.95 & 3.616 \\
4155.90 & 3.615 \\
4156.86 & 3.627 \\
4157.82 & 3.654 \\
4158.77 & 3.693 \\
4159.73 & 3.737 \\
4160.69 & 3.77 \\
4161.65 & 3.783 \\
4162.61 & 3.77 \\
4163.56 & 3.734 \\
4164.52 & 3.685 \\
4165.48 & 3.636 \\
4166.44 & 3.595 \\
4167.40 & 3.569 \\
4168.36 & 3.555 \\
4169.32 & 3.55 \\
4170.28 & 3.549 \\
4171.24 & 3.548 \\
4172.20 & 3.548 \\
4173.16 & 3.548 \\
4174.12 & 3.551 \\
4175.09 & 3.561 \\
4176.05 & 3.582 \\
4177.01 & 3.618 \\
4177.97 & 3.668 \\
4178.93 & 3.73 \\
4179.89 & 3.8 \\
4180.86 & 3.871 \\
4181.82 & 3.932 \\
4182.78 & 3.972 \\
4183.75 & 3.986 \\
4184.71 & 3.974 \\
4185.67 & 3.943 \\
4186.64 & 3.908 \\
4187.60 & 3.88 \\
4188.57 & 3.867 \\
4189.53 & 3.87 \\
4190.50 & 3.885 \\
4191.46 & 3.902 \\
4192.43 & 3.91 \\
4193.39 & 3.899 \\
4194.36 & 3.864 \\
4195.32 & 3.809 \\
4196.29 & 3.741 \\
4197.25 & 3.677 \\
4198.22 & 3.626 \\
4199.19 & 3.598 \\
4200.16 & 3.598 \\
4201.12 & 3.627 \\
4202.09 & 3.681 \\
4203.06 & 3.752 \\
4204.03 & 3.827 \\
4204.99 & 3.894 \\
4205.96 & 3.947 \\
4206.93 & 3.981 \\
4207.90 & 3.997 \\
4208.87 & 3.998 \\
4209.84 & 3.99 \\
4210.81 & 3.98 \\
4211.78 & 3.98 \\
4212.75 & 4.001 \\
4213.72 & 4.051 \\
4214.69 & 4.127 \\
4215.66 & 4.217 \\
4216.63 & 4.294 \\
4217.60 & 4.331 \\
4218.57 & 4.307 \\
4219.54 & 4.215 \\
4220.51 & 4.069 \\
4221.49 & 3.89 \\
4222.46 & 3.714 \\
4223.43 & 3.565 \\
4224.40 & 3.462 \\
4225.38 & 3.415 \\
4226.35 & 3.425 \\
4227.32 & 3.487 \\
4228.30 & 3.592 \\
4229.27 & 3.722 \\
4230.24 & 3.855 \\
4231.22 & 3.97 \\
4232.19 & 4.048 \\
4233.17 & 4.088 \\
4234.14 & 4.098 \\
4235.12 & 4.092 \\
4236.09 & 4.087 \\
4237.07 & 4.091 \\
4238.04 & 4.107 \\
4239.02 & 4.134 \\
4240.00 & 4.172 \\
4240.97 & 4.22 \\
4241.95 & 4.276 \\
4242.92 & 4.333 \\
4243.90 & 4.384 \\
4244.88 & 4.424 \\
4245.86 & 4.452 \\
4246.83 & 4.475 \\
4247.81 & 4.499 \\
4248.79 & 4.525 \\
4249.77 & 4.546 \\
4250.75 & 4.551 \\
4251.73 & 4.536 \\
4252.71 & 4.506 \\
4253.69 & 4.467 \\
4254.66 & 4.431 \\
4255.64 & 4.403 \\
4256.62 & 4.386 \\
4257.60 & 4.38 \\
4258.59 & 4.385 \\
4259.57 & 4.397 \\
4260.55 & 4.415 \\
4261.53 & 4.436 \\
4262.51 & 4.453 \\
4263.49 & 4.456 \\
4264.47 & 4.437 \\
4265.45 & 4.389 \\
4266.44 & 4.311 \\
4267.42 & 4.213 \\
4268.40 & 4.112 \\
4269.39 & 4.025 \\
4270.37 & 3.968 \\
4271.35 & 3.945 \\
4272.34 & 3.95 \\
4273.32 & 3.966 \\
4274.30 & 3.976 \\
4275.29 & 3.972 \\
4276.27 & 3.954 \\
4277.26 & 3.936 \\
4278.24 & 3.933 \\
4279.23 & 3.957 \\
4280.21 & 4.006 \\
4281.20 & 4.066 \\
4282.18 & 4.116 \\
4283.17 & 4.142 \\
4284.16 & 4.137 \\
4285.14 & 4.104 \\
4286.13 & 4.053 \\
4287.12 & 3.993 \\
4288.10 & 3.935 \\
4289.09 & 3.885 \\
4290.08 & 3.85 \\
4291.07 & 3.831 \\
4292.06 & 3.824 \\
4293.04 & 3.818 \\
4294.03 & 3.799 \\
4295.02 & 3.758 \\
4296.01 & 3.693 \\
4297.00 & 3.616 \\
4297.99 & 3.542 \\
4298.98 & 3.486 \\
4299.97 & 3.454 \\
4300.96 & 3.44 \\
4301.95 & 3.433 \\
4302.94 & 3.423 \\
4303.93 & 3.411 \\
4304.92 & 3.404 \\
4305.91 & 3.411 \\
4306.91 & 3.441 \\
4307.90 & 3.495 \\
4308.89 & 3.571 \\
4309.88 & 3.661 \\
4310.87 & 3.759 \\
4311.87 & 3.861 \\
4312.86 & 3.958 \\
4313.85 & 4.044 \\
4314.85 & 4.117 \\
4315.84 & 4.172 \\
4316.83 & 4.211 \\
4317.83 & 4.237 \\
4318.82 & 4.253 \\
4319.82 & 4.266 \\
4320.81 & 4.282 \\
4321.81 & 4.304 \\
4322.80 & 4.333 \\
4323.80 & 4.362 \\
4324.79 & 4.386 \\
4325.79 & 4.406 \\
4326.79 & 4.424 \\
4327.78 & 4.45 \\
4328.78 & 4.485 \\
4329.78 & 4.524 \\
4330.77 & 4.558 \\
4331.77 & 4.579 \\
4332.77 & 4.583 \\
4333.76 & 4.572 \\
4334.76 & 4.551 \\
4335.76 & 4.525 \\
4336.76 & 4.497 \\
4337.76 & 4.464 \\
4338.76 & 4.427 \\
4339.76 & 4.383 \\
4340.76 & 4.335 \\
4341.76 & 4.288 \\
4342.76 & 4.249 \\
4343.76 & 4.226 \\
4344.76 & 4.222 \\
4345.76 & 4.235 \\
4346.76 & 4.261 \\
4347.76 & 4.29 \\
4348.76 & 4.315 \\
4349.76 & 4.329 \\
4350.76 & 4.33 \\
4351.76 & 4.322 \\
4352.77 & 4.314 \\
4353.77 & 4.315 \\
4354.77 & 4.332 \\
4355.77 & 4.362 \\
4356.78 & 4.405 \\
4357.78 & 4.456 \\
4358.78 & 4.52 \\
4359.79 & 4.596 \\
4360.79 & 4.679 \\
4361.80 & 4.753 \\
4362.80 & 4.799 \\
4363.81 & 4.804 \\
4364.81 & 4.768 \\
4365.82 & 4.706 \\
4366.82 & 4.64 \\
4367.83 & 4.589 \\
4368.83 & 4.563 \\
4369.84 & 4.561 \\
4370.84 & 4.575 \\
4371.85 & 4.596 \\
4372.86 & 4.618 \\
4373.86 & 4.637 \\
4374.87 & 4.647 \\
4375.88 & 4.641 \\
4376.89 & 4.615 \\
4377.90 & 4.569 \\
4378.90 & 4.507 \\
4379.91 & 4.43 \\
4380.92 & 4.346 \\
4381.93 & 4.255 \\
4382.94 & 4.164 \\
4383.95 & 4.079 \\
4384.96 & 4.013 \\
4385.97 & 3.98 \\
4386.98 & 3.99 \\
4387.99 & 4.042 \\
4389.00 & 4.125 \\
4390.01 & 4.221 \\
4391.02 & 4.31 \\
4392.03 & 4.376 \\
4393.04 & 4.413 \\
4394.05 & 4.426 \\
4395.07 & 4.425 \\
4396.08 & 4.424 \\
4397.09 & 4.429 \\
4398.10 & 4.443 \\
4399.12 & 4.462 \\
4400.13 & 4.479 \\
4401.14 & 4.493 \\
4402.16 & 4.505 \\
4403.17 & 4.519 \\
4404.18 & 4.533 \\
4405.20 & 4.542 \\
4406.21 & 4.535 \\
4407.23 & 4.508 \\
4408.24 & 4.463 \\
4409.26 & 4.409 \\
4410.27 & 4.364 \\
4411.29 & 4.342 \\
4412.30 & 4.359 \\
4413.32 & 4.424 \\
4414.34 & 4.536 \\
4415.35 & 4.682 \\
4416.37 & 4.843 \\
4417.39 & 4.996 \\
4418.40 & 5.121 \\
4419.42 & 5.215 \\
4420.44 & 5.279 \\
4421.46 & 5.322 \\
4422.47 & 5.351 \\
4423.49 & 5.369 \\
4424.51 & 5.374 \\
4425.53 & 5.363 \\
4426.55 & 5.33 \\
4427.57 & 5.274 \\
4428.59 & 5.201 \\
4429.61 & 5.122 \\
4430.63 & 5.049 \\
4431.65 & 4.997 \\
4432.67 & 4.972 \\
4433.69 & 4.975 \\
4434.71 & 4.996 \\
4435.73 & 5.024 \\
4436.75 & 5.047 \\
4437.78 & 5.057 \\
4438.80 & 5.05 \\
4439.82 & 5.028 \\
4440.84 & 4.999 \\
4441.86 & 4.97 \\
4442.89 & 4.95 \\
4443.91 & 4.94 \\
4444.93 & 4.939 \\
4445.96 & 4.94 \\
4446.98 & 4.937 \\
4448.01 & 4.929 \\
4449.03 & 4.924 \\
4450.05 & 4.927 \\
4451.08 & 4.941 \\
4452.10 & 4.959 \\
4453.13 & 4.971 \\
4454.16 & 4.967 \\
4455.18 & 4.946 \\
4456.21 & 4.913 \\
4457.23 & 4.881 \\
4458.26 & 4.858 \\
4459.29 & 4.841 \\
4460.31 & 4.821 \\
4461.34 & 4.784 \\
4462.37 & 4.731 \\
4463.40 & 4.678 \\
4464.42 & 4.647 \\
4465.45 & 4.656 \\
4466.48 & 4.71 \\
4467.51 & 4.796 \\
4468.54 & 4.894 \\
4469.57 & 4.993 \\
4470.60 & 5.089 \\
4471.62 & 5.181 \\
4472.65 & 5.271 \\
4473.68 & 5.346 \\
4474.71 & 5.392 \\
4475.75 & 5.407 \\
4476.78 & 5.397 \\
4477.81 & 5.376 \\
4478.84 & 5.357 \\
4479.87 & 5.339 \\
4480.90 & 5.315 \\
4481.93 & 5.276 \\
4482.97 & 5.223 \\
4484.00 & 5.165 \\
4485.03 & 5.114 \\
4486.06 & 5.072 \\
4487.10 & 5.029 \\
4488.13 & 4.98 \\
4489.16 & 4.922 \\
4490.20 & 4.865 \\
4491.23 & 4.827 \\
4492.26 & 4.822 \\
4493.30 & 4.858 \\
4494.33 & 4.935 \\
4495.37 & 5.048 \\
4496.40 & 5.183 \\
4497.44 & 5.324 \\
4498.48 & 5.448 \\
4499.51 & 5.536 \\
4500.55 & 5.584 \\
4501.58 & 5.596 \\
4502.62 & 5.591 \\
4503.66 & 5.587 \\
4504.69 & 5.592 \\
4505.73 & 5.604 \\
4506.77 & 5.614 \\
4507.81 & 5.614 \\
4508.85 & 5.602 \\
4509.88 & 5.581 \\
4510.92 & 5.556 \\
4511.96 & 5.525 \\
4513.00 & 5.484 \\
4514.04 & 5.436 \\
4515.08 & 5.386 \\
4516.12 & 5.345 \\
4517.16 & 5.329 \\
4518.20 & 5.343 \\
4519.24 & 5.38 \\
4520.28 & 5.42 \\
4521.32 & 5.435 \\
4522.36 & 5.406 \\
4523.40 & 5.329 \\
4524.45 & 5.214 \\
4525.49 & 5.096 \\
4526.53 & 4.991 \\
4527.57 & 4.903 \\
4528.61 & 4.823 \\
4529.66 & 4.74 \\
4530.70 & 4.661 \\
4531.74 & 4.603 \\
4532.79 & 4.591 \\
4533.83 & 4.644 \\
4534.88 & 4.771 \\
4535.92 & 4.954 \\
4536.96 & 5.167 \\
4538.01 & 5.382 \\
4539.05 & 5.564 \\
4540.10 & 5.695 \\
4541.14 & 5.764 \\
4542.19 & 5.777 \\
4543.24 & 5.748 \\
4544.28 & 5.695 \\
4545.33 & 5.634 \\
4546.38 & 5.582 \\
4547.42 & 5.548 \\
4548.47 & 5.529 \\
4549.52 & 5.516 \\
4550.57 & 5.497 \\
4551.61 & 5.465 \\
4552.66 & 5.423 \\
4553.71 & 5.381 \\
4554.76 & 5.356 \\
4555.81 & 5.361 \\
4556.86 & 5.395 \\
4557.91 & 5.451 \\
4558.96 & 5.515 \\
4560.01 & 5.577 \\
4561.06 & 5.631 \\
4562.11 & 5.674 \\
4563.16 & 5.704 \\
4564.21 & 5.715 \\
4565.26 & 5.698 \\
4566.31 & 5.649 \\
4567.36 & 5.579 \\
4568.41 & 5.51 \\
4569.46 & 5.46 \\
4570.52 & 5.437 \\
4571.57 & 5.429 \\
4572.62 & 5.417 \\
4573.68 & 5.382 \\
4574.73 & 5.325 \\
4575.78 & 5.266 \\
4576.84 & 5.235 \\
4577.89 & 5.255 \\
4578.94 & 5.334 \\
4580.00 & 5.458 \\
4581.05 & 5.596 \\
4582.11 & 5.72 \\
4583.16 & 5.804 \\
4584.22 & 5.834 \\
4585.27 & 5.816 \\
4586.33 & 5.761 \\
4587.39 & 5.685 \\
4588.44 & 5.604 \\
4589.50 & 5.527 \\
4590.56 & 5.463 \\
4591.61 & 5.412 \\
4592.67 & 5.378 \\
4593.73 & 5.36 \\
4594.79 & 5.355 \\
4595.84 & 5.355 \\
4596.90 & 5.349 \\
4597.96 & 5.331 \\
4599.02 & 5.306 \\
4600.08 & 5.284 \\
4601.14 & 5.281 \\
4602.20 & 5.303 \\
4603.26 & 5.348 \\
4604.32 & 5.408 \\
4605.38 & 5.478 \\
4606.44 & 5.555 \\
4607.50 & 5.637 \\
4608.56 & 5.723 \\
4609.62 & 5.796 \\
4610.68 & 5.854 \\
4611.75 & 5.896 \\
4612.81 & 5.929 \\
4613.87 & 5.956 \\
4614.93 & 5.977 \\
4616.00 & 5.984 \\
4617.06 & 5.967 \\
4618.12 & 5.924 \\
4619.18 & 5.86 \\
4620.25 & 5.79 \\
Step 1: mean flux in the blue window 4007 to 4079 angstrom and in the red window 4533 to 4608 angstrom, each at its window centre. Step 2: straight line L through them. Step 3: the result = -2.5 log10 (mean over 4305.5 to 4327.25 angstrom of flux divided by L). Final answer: 0.152 mag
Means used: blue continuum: 3.77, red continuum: 5.47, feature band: 4.04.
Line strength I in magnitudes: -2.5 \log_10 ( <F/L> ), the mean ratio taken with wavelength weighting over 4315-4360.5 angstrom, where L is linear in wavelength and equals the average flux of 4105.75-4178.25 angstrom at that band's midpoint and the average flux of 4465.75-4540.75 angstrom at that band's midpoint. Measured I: 0.04 mag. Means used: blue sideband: 3.76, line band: 4.38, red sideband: 5.22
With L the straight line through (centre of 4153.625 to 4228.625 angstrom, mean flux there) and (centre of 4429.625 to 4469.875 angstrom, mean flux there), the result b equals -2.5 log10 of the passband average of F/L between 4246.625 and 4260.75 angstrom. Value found -0.10 mag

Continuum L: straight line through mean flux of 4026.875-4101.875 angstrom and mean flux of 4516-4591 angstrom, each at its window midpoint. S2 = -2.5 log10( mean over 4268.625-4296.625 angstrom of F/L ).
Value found 0.14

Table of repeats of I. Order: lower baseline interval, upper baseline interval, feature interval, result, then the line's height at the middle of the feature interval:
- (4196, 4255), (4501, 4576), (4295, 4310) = 0.24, 4.37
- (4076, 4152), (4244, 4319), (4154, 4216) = 0.04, 3.92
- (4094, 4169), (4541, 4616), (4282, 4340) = 0.11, 4.46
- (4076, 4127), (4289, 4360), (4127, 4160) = 0.03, 3.89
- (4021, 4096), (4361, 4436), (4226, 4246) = 0.06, 4.26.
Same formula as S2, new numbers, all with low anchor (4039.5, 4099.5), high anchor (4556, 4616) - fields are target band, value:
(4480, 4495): 0.034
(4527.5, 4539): 0.104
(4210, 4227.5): 0.089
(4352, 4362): 0.068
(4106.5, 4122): 0.038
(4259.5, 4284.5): 0.079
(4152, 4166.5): 0.105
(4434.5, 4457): 0.018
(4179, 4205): 0.095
